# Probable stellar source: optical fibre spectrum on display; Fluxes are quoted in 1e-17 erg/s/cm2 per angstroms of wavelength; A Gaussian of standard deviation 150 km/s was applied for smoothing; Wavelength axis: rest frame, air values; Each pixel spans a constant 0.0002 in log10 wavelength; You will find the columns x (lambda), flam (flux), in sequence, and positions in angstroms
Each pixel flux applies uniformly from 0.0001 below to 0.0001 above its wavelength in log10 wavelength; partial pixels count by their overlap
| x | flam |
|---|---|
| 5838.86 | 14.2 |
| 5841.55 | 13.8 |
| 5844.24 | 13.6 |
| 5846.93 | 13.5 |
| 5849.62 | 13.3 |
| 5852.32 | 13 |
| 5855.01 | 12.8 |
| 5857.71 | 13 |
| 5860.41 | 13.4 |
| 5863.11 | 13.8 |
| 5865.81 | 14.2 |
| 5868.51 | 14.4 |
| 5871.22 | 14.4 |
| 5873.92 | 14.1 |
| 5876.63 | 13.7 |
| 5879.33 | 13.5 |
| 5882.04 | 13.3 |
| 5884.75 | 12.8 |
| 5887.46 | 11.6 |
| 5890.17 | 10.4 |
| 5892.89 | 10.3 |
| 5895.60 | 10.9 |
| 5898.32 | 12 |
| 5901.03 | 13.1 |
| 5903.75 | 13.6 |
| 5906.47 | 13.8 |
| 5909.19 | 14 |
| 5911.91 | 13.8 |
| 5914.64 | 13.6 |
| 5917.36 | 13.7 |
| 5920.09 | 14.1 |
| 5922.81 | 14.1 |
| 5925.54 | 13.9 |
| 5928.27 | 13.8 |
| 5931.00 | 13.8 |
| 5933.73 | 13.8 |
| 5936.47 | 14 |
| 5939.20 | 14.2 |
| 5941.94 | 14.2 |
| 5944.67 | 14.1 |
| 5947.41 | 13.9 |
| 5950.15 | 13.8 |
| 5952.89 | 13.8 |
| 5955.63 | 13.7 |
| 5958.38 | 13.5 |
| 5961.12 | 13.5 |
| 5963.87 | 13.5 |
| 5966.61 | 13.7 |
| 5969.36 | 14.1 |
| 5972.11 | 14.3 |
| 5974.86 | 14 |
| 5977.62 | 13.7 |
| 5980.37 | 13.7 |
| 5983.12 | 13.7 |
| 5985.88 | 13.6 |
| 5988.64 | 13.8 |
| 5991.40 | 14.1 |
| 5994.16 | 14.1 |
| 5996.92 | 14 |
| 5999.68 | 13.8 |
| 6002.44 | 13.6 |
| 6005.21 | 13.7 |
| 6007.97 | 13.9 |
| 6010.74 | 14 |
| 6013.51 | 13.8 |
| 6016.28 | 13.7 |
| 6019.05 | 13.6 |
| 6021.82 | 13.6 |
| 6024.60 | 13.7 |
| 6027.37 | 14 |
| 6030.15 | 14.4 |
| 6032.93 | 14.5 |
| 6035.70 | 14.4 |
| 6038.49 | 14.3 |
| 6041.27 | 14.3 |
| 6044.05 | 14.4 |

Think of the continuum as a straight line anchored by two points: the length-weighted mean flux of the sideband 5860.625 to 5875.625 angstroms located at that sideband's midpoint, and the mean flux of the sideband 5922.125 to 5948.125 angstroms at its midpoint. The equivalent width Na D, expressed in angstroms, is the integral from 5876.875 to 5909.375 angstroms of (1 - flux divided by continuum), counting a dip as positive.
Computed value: 3.8 angstroms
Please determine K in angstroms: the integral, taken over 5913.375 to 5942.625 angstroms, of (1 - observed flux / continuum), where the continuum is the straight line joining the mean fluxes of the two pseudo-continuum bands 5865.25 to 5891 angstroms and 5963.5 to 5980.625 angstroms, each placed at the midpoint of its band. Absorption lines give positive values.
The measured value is -0.7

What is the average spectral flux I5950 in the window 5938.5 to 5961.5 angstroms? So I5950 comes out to 13.9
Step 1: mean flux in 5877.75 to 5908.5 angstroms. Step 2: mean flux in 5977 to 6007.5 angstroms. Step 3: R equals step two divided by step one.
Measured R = 1.12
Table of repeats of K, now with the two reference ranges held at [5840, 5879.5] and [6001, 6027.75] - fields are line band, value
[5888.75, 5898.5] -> 2.1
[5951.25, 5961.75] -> 0.1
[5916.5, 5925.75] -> -0.2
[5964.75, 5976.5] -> -0.2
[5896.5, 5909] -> 0.5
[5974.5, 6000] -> -0.2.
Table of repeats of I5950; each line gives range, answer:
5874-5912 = 12.6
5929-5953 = 14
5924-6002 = 13.9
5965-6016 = 13.9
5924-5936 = 13.8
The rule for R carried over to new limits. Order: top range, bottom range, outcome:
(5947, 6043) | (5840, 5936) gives 1.04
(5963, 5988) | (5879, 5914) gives 1.10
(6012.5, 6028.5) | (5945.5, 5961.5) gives 1.00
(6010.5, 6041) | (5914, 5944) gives 1.00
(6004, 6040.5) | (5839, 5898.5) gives 1.07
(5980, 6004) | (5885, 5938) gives 1.06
